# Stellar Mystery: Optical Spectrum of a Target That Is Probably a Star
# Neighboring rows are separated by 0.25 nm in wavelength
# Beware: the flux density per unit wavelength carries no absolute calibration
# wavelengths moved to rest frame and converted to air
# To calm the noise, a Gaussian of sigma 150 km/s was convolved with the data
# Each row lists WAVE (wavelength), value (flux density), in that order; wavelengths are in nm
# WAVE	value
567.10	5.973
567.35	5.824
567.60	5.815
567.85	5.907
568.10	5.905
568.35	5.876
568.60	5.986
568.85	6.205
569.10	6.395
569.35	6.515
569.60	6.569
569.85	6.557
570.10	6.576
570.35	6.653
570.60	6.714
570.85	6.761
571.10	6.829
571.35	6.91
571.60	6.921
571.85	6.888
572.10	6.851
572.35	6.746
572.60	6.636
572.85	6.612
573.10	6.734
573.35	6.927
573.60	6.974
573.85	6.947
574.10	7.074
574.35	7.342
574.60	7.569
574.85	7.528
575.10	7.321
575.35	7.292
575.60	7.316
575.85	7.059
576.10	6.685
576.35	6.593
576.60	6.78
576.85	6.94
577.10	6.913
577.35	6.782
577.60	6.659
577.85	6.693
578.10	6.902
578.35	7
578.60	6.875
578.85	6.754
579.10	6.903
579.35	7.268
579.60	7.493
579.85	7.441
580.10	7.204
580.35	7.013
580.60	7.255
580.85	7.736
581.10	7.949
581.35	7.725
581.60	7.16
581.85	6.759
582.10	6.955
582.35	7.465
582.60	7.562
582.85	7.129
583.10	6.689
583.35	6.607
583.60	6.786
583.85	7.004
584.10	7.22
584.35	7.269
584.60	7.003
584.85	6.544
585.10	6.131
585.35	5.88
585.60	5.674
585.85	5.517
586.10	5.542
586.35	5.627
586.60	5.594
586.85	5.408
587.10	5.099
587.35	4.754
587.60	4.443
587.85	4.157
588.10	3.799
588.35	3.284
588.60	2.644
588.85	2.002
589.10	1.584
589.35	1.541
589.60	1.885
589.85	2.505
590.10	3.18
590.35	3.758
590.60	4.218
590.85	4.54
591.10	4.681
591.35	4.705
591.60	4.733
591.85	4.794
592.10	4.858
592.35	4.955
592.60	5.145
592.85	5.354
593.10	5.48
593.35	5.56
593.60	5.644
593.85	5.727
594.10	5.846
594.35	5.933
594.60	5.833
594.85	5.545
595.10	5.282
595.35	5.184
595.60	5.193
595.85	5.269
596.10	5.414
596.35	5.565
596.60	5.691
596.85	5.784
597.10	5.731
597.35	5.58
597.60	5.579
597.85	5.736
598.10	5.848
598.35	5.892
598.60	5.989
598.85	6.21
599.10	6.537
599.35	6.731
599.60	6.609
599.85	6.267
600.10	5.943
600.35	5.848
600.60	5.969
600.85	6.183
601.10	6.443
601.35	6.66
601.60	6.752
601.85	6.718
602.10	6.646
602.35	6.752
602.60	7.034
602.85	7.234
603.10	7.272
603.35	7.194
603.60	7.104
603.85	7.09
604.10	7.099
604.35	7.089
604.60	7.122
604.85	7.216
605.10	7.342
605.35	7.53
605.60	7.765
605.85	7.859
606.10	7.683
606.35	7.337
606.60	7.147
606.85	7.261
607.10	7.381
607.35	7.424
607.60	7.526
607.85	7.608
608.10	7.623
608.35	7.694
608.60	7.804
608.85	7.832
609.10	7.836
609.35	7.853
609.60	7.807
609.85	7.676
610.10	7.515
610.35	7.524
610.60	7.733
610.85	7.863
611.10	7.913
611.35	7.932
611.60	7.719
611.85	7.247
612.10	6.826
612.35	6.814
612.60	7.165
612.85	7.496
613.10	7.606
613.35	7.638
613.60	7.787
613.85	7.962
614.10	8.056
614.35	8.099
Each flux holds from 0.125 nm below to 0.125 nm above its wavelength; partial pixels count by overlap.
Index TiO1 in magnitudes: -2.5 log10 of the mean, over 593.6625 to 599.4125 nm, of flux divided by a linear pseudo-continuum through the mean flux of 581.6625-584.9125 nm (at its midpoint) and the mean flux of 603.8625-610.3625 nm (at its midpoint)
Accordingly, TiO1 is 0.26 mag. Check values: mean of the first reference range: 7.01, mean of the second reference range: 7.51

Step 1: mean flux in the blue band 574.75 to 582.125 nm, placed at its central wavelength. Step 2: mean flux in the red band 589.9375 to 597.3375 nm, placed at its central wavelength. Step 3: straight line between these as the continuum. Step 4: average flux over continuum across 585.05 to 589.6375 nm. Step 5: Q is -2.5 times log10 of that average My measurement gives 0.38 mag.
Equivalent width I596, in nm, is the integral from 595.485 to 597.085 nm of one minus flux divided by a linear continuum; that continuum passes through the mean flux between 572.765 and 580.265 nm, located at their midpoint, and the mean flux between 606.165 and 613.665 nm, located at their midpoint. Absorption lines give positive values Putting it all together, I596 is 0.399 nm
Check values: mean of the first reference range 7.02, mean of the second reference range 7.55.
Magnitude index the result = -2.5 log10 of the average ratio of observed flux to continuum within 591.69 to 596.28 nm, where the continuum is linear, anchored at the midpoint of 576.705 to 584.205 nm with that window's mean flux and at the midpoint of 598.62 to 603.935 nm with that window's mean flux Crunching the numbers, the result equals 0.25 mag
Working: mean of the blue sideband 7.09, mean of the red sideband 6.61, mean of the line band 5.39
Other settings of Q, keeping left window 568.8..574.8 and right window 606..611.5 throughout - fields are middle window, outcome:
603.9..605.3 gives 0.052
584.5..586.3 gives 0.182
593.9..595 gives 0.257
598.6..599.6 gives 0.153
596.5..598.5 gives 0.274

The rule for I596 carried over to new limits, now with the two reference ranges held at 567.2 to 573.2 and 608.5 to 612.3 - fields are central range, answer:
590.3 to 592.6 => 0.80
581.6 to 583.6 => -0.05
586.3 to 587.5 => 0.29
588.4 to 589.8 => 0.99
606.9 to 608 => 0.01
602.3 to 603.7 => 0.06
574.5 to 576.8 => -0.17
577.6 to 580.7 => -0.14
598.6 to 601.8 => 0.44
